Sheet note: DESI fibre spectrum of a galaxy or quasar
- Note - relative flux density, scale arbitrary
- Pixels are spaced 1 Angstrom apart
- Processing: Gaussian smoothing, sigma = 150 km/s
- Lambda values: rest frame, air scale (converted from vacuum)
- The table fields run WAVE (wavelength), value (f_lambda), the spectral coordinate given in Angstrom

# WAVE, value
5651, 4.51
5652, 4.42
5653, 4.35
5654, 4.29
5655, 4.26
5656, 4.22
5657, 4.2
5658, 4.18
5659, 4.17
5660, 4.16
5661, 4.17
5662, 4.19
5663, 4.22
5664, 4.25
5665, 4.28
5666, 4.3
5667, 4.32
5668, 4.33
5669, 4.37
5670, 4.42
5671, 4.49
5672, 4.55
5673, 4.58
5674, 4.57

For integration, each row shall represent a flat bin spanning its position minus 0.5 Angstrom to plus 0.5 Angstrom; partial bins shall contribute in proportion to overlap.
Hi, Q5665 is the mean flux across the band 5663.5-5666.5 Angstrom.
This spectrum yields 4.28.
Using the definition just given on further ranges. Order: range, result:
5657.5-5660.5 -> 4.17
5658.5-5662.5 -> 4.17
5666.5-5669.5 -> 4.34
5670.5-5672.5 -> 4.52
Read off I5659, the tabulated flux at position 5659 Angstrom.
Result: 4.17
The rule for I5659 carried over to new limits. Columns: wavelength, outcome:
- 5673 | 4.58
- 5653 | 4.35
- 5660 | 4.16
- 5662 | 4.19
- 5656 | 4.22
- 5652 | 4.42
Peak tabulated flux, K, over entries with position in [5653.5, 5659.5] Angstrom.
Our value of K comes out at 4.29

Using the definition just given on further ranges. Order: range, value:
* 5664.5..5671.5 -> 4.49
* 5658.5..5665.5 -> 4.28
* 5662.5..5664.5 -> 4.25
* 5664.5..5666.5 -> 4.3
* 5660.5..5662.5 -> 4.19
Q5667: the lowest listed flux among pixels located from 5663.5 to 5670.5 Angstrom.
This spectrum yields 4.25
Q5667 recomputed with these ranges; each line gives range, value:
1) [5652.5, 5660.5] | 4.16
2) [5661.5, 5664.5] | 4.19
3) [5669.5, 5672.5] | 4.42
